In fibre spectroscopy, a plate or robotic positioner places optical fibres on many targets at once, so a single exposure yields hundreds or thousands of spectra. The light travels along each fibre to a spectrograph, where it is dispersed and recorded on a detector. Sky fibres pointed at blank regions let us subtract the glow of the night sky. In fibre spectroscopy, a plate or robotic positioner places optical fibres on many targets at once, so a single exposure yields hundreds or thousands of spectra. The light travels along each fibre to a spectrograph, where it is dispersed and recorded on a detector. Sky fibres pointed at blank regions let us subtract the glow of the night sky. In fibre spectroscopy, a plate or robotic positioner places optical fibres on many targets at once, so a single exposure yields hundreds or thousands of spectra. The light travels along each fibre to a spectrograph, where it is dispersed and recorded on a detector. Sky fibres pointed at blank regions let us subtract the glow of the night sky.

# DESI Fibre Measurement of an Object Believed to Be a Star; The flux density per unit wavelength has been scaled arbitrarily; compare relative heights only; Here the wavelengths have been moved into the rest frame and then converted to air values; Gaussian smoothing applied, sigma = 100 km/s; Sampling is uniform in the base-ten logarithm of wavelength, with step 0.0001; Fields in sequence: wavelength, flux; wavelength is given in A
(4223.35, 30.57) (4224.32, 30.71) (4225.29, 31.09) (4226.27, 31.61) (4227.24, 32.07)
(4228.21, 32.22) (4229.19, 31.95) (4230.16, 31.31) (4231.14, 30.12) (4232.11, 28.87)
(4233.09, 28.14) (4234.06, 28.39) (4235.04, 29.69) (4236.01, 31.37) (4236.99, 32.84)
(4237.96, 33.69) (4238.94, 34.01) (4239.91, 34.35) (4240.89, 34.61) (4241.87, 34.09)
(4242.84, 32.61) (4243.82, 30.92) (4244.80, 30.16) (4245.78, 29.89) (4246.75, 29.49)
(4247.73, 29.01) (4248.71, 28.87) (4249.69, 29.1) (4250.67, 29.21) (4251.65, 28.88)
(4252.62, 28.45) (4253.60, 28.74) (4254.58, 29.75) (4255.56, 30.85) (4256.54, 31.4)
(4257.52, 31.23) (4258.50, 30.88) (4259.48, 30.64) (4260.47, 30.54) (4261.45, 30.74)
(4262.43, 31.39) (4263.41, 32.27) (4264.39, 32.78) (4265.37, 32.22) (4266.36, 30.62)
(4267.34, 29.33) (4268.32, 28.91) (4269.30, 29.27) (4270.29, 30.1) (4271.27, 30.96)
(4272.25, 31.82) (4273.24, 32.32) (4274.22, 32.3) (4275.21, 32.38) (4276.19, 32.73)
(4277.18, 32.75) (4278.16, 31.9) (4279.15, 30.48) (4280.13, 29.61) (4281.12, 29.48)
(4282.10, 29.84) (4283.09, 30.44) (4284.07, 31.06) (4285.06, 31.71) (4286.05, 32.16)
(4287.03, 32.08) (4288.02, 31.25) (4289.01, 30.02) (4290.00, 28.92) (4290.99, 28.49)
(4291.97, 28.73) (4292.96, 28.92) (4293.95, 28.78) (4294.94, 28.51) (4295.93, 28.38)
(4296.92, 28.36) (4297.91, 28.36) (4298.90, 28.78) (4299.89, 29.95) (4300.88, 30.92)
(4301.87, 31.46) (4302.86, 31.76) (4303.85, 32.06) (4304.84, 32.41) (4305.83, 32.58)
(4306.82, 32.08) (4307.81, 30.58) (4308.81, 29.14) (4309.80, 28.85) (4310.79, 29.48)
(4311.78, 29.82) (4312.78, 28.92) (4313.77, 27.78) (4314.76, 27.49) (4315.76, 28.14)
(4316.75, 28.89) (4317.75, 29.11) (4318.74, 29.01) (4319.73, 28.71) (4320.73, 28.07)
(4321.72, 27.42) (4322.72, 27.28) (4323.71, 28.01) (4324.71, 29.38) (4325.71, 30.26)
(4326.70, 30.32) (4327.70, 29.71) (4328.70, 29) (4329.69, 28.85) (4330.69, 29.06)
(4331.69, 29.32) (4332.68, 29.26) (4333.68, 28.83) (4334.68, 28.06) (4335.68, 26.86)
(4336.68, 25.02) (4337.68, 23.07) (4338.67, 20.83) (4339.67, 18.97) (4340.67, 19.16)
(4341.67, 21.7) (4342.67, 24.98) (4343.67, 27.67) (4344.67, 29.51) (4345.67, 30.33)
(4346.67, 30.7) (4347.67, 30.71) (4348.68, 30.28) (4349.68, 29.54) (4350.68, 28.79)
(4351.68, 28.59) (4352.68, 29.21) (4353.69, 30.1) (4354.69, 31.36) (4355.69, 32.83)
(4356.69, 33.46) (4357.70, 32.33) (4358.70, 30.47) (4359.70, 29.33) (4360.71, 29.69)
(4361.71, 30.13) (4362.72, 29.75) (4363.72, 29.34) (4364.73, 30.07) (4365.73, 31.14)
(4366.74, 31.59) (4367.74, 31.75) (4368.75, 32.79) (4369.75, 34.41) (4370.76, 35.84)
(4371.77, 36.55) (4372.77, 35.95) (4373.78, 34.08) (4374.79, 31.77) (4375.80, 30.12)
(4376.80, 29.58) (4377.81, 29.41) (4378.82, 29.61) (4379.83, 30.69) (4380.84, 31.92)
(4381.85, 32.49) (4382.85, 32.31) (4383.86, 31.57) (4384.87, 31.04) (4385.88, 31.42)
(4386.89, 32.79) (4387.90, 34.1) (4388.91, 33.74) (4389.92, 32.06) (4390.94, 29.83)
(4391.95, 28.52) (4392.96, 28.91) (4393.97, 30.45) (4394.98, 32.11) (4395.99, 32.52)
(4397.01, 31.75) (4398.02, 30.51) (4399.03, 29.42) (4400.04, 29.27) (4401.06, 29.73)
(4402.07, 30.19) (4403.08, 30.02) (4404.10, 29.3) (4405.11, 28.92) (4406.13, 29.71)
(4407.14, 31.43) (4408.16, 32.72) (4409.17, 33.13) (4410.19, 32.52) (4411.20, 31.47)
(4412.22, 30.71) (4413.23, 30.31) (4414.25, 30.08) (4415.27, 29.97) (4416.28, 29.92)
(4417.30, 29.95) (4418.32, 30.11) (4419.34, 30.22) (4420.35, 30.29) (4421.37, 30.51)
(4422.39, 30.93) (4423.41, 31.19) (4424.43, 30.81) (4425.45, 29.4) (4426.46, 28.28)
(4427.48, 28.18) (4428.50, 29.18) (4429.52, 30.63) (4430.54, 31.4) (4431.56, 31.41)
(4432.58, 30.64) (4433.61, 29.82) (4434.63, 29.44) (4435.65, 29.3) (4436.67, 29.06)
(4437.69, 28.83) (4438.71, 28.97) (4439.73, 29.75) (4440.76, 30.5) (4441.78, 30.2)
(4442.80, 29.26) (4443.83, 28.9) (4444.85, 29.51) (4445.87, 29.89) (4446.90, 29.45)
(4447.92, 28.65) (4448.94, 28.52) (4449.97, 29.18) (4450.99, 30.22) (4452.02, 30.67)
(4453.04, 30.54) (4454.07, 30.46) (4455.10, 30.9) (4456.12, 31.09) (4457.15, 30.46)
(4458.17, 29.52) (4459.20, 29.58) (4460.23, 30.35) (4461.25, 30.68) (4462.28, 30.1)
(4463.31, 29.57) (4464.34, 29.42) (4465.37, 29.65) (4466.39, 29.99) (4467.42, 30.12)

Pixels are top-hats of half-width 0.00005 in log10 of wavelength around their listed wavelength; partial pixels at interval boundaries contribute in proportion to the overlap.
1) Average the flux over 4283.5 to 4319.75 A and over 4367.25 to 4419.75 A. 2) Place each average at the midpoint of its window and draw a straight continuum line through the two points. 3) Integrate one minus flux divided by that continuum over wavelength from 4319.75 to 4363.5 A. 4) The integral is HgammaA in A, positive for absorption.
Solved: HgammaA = 3.1 A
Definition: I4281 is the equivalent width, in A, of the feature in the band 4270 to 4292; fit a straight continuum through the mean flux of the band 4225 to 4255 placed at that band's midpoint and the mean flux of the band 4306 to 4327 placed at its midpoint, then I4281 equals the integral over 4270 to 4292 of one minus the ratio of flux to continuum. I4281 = -0.8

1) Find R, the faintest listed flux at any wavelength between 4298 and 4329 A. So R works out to 27.28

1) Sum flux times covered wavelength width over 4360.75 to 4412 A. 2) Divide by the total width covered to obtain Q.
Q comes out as 31.4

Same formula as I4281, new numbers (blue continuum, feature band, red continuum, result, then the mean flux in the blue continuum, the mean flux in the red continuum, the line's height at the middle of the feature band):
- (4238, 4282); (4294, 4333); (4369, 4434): 2.00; 31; 31.1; 31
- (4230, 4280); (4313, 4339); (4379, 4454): 2.25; 30.9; 30.4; 30.7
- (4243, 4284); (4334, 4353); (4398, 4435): 2.44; 30.6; 30.3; 30.4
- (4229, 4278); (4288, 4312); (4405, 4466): 0.63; 30.9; 30.1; 30.7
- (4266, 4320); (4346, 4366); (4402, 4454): -0.17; 30.2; 30.1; 30.1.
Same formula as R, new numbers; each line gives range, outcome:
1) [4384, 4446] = 28.18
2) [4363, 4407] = 28.52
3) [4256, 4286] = 28.91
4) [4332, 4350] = 18.97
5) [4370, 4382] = 29.41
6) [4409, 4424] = 29.92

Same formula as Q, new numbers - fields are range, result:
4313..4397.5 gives 29.8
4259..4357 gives 29.4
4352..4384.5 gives 31.6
